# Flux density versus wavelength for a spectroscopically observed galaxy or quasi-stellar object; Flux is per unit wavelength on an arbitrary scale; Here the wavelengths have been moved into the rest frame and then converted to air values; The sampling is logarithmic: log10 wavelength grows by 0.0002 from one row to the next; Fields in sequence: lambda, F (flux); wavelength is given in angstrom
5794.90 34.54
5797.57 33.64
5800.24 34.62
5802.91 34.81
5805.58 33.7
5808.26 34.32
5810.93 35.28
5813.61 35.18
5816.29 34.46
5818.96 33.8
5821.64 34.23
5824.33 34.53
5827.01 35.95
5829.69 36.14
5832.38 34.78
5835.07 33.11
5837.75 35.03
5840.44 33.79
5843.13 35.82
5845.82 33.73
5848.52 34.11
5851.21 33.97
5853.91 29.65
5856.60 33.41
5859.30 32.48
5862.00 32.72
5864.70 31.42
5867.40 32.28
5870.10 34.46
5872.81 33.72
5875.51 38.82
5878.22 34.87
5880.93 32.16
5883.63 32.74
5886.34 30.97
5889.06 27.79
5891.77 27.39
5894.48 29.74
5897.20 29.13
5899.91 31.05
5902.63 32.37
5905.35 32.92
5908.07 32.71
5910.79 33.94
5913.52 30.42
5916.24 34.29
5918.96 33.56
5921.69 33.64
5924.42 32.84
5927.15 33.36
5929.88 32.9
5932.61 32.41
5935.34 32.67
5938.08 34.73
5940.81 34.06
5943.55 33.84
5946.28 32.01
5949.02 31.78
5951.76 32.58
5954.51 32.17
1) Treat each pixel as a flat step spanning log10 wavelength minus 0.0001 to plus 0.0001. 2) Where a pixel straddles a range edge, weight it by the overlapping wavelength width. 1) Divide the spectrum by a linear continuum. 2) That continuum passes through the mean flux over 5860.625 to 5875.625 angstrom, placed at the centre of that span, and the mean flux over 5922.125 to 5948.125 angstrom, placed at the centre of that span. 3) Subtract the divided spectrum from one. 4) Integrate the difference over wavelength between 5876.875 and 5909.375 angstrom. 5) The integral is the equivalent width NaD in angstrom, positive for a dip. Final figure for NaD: 2.18 angstrom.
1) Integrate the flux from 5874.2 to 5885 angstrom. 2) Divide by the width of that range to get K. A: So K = 34.6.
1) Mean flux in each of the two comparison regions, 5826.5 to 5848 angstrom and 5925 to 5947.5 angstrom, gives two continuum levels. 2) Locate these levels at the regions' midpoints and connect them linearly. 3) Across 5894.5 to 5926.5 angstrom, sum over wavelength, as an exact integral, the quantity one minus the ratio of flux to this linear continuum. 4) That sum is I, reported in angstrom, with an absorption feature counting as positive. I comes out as 1.2 angstrom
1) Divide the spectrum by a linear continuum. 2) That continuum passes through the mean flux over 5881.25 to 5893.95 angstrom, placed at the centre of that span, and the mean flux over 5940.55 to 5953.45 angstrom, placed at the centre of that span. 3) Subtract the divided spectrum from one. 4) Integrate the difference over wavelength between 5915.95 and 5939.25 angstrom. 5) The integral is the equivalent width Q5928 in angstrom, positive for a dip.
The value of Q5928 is -1.1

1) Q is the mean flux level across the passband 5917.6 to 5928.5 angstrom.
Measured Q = 33.3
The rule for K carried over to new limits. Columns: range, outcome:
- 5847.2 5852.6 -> 34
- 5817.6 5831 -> 34.9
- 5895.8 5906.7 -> 31.4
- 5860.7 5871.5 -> 32.7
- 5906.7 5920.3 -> 33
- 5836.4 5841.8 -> 34.5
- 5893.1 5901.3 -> 30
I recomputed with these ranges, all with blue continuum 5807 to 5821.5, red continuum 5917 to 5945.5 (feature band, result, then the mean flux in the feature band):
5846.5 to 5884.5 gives 0.8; 33.4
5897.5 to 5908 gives 0.6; 31.9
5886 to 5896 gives 1.5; 28.8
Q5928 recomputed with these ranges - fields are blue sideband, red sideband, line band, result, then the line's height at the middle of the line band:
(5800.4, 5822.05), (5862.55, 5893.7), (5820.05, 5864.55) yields -0.5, 33.5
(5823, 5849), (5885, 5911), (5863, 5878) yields -0.8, 32.5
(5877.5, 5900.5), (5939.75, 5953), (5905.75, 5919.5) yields -0.6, 31.5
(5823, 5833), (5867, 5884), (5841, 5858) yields 0.7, 34.9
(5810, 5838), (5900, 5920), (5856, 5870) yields 0.5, 33.9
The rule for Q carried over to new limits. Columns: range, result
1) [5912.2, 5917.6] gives 32.4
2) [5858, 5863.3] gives 32.6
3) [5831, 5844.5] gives 34.5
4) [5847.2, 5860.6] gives 32.7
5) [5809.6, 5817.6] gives 35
